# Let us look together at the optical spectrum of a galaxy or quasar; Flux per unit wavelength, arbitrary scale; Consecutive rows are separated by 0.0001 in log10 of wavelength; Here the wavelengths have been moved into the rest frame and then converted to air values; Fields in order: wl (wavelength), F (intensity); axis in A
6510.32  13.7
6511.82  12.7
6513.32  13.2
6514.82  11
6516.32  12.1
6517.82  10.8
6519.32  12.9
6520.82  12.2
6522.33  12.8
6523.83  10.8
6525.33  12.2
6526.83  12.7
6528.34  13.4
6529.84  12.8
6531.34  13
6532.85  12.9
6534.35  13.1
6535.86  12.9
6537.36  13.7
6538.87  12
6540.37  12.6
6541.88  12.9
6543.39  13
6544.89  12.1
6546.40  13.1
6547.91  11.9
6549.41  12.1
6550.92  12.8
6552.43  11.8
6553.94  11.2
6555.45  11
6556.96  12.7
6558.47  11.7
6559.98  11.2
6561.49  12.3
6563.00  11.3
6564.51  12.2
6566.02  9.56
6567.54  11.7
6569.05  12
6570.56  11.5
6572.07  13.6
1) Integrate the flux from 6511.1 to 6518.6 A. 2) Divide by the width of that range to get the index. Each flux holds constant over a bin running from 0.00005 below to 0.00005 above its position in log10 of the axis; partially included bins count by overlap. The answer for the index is 12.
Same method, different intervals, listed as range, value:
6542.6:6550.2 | 12.5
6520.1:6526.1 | 12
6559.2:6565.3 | 11.7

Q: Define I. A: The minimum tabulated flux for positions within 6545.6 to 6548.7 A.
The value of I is 11.9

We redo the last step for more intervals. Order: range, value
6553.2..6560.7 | 11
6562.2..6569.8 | 9.56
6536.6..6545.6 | 12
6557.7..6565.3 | 11.2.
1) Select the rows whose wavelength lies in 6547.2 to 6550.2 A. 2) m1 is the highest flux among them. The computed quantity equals 12.1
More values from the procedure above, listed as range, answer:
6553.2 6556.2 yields 11.2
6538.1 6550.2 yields 13.1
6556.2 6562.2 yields 12.7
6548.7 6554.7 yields 12.8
